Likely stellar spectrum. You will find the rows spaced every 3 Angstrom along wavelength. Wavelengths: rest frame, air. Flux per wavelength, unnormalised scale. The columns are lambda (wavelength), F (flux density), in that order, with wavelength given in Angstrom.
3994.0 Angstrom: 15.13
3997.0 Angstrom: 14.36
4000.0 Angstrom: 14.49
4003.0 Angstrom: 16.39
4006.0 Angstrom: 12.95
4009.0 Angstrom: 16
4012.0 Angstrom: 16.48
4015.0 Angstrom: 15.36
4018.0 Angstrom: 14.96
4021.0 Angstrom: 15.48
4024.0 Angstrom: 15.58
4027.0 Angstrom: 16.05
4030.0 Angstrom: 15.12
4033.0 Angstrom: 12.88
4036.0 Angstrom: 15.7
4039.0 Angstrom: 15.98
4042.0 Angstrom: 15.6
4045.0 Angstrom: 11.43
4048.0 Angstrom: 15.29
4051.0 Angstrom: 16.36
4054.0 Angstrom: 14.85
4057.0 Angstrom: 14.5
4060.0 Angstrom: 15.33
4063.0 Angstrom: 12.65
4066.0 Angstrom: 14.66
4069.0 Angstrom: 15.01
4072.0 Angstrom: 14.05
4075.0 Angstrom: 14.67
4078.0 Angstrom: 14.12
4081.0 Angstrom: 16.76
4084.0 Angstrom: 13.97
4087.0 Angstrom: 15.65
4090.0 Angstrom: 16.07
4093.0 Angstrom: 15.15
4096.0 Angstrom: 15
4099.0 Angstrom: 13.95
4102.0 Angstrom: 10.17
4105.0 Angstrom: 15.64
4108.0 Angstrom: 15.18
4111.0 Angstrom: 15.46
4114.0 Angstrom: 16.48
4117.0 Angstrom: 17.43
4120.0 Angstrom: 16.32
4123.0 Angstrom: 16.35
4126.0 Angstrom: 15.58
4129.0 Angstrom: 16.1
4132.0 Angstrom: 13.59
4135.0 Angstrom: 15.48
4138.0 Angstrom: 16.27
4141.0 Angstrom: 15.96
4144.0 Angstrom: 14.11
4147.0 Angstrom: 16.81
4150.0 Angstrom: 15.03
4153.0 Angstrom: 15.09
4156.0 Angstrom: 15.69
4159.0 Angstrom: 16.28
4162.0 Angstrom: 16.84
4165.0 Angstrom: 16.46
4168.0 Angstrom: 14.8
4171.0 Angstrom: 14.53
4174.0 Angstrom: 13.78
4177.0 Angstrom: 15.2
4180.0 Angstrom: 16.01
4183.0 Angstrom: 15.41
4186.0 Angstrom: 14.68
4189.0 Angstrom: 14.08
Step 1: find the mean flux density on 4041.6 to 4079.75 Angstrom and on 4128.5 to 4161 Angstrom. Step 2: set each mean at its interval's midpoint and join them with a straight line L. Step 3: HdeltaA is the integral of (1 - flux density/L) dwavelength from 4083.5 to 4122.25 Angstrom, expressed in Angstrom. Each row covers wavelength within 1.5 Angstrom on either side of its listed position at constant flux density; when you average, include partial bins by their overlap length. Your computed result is -0.4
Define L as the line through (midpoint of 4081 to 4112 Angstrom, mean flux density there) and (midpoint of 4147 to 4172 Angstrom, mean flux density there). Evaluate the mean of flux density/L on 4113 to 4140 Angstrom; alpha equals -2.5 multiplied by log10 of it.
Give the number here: -0.05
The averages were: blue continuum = 14.7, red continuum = 15.7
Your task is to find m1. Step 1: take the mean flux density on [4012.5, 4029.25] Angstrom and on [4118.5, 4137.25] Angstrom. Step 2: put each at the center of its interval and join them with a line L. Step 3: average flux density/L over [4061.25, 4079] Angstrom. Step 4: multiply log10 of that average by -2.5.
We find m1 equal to 0.10 mag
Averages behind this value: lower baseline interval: 15.5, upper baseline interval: 15.6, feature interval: 14.2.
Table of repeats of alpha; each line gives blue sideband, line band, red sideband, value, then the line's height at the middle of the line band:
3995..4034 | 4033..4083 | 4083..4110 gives 0.005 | 14.8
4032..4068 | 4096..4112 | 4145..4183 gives 0.069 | 15.1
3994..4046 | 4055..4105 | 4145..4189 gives 0.048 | 15.2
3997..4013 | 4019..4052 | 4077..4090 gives 0.012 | 15.2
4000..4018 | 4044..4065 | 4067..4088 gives 0.044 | 15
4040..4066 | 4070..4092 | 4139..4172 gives -0.015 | 14.8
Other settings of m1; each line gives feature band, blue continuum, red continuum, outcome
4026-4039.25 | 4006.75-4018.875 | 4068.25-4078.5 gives 0.01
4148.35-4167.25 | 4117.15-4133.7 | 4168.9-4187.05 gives -0.04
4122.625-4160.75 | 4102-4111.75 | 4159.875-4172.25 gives -0.02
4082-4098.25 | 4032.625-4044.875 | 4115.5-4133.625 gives 0.02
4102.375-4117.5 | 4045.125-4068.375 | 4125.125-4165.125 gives -0.02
